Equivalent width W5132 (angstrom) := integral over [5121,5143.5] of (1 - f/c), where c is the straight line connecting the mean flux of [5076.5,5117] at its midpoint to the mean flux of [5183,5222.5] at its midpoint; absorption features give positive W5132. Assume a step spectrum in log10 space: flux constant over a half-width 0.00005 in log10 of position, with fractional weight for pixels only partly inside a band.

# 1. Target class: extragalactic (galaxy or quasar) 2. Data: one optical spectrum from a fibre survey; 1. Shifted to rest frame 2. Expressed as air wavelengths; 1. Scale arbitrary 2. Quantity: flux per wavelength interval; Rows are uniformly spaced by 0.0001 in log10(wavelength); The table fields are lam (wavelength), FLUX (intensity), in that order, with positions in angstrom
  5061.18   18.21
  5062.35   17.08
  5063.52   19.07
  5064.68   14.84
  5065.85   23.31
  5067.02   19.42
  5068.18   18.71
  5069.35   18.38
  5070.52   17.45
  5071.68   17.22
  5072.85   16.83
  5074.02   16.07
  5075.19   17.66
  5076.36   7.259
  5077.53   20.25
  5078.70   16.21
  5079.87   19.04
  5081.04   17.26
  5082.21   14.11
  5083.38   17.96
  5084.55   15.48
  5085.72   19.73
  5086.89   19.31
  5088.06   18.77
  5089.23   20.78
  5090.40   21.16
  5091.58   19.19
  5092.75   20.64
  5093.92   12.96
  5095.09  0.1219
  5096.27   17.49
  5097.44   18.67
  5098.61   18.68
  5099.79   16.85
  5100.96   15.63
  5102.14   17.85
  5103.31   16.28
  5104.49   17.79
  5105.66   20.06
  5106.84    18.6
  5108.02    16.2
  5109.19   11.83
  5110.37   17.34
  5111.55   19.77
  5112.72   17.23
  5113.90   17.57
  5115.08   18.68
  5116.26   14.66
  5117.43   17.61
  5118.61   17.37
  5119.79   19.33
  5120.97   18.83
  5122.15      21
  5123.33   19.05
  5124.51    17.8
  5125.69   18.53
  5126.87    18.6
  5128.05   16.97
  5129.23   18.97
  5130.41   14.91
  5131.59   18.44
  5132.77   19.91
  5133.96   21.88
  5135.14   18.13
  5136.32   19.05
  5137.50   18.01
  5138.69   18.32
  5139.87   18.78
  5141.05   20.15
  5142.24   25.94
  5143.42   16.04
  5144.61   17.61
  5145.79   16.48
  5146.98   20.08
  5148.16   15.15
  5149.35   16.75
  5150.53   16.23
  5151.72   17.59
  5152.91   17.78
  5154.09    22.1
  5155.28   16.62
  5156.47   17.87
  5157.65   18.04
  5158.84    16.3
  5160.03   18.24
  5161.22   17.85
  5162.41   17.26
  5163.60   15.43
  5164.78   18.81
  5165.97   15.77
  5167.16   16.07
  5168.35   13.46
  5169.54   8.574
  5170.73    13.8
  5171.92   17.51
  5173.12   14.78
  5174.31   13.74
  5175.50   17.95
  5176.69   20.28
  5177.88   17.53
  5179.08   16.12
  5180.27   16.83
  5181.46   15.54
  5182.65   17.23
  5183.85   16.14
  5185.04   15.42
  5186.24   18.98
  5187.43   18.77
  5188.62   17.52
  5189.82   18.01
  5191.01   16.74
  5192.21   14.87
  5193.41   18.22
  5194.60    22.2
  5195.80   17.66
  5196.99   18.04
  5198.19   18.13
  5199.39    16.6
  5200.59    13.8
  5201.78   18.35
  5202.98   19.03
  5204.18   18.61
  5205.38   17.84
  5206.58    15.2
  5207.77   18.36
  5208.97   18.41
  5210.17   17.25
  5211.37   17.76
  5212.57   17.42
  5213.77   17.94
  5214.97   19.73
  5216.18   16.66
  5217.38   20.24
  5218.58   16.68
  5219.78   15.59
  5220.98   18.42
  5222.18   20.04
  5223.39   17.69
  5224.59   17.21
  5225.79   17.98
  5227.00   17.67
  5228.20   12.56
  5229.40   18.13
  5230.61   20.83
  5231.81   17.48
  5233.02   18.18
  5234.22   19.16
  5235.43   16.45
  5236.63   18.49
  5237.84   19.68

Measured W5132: -2.3 angstrom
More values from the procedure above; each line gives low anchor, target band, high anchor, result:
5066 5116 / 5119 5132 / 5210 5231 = -0.81 angstrom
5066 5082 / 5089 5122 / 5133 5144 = 2.20 angstrom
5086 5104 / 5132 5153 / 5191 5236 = -1.54 angstrom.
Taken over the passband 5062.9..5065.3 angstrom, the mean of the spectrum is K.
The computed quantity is 17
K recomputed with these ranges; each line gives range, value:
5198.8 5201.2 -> 15.3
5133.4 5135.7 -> 20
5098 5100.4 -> 17.8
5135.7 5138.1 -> 18.5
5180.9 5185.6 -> 16.1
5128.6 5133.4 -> 18.1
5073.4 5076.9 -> 13.8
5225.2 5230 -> 16.6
